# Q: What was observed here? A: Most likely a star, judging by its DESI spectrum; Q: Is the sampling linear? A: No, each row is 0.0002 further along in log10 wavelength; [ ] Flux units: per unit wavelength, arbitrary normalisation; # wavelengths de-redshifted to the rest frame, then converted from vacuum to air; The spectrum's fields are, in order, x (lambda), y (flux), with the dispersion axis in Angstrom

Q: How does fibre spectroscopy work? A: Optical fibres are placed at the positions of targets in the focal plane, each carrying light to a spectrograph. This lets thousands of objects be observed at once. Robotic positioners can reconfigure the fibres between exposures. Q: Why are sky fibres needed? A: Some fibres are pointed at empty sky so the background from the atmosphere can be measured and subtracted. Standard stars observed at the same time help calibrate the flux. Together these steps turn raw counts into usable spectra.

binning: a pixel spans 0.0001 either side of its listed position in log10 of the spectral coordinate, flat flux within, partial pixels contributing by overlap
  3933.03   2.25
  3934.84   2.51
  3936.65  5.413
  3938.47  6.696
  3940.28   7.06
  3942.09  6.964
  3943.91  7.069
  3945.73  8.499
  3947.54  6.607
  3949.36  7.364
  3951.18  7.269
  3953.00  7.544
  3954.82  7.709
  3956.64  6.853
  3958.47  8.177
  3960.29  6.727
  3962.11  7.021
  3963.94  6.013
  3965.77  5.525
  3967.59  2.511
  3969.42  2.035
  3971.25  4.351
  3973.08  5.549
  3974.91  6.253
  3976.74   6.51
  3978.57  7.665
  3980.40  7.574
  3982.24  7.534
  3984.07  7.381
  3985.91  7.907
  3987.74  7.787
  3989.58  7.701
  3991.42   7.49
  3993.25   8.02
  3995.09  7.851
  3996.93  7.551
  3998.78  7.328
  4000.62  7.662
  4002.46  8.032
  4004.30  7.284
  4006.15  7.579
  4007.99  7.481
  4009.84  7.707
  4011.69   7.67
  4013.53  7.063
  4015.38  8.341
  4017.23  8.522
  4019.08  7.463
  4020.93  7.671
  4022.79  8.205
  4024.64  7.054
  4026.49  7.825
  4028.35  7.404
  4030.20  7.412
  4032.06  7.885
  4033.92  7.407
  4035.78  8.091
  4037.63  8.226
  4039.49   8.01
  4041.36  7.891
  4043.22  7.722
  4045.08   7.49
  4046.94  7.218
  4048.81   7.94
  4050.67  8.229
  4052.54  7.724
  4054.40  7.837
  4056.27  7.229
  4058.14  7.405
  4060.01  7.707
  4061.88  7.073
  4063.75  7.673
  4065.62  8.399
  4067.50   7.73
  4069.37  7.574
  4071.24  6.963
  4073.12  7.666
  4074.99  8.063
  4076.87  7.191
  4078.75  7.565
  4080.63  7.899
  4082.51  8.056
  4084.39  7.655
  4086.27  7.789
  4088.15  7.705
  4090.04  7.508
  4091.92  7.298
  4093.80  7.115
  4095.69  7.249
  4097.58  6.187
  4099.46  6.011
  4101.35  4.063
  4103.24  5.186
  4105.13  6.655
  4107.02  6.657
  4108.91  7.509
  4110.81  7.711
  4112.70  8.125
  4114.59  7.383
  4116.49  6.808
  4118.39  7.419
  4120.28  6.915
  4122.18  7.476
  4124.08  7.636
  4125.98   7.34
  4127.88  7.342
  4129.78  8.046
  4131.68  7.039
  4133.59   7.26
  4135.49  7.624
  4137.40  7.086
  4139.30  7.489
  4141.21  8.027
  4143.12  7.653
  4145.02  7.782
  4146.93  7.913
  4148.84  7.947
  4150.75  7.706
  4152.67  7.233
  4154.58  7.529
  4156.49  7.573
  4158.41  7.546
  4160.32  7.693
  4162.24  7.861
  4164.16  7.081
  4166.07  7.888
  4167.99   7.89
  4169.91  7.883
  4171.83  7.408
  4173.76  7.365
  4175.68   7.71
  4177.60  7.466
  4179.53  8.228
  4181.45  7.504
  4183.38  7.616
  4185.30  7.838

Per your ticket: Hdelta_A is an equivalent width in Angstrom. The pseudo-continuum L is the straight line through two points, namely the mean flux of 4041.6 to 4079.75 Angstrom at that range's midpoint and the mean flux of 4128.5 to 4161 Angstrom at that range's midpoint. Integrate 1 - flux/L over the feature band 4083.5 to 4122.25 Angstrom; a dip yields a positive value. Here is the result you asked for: 3.3 Angstrom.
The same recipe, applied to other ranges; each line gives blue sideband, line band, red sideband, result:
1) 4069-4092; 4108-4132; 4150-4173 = 0.50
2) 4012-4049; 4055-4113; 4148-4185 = 3.48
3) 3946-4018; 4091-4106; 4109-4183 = 2.41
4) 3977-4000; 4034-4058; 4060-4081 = -0.50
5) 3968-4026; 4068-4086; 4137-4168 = -0.50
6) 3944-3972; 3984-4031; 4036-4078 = -4.58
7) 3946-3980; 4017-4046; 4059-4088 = -2.50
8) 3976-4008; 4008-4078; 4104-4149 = -1.52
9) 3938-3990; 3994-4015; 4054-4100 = -1.90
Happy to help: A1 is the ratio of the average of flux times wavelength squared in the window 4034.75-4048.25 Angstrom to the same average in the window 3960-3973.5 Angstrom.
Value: 1.7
